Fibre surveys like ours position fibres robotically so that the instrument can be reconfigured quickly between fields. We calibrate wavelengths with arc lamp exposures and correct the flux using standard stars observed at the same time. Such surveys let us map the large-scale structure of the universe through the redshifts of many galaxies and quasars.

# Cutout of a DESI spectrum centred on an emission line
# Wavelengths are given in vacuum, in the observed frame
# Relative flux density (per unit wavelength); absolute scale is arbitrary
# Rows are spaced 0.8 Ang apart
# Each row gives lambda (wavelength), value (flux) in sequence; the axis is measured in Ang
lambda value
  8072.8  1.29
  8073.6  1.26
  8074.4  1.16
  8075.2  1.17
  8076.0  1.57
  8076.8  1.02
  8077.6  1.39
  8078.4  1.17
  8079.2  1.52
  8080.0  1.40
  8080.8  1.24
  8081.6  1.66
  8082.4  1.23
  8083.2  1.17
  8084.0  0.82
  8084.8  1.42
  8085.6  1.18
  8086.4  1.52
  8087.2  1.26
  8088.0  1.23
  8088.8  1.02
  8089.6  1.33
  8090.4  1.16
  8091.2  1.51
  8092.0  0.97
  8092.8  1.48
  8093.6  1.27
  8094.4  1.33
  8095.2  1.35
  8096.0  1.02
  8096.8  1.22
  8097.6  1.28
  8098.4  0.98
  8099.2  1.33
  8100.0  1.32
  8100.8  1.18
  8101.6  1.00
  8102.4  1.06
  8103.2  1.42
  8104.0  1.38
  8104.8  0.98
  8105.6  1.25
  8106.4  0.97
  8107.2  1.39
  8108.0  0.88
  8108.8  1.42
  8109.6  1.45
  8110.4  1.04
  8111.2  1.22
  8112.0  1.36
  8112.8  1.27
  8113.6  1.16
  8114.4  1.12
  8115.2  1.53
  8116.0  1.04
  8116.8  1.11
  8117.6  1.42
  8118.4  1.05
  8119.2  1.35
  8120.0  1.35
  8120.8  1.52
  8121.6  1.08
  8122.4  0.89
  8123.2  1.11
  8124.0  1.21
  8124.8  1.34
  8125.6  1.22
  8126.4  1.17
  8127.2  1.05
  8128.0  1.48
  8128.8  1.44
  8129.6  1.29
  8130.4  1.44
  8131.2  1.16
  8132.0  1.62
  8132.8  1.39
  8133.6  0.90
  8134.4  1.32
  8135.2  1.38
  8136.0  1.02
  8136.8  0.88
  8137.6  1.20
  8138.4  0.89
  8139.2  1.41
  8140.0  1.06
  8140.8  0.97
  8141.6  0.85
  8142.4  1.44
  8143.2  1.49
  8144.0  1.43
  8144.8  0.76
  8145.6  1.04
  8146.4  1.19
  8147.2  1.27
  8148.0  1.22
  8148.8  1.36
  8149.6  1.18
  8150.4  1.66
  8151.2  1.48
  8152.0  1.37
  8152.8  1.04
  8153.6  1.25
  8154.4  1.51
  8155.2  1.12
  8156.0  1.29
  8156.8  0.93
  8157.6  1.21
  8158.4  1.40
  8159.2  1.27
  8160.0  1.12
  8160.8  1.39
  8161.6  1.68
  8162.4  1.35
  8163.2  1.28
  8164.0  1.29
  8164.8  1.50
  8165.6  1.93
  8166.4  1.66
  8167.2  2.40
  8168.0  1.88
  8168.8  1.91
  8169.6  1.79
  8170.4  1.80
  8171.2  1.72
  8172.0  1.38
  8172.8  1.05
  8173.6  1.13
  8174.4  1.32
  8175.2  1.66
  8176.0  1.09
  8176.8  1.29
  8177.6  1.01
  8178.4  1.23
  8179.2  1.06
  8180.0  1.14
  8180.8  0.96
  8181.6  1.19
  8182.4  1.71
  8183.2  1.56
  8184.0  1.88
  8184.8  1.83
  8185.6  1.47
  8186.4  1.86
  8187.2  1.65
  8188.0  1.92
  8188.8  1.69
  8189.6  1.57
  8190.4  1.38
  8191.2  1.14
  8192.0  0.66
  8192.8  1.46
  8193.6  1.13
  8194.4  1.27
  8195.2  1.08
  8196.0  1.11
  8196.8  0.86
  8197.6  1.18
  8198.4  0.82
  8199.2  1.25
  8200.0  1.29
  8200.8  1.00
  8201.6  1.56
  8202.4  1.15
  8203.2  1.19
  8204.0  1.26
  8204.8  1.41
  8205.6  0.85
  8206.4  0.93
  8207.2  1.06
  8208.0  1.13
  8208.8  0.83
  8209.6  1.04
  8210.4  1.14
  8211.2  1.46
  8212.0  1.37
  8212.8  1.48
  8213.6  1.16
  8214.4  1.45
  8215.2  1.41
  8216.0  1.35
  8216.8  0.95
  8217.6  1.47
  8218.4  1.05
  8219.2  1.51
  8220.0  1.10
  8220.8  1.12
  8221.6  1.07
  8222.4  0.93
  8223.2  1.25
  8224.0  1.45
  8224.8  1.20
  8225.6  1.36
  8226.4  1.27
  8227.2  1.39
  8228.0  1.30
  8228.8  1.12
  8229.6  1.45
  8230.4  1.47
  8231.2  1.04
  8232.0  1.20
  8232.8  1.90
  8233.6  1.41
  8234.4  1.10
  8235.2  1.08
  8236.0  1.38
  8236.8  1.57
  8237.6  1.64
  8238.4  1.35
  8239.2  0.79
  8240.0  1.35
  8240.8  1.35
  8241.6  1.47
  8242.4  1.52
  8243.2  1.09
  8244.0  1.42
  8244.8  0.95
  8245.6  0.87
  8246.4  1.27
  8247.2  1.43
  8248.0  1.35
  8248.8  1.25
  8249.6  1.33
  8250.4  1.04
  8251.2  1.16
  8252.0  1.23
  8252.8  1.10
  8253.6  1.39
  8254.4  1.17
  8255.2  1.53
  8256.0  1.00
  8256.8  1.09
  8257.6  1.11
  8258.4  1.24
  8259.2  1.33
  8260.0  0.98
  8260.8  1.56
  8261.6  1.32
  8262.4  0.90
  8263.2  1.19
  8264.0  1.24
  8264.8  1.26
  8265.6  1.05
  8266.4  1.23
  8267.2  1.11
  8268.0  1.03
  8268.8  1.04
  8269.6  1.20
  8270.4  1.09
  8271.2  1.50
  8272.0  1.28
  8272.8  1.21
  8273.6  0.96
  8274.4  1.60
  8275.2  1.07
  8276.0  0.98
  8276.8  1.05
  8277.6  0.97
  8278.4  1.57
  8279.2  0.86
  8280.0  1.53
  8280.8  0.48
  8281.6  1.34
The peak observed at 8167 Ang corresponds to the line [S II] 6716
